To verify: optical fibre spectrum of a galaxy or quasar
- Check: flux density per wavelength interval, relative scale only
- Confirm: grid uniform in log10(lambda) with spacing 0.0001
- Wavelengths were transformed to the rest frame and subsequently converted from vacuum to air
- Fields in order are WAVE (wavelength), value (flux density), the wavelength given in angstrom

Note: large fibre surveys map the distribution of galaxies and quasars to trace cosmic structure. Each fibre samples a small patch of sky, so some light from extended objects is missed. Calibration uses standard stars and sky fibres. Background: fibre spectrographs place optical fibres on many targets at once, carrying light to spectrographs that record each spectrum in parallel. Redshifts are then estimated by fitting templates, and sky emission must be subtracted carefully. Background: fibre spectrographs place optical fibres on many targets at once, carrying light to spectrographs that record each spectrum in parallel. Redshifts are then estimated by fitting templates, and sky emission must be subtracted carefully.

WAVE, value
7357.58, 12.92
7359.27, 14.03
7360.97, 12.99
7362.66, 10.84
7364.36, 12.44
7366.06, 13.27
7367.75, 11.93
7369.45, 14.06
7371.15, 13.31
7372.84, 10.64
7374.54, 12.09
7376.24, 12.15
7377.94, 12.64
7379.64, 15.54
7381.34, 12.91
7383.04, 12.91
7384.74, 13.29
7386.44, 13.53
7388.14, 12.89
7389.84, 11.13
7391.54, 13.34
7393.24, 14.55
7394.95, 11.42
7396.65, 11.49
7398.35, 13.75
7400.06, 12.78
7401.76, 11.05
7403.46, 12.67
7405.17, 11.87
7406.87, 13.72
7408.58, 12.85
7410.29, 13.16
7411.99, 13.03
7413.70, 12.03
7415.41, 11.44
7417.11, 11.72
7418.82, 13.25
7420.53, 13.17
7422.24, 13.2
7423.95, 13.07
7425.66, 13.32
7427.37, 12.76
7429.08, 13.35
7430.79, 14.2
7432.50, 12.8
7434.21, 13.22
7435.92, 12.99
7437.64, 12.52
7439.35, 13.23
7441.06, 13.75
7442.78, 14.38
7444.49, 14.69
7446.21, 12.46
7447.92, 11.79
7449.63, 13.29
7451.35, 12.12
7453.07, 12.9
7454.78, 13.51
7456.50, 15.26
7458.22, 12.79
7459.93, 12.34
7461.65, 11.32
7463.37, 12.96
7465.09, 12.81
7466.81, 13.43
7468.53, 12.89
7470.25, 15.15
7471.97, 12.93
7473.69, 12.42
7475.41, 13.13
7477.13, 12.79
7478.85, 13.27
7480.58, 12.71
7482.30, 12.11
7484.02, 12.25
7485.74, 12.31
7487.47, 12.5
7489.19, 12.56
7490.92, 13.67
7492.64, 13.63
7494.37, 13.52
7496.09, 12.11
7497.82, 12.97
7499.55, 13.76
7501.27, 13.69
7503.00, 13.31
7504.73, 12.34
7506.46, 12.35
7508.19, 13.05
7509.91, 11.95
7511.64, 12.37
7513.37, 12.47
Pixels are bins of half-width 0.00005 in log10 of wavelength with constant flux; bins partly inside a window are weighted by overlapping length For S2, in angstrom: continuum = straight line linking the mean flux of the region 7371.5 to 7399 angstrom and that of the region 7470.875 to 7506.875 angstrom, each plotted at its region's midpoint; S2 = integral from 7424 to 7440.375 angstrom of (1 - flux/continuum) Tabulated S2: -0.4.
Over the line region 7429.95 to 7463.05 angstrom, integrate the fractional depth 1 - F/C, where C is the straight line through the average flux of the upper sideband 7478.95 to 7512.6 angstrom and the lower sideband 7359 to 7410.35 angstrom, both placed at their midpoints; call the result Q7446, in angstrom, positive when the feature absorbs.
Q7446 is -0.9 angstrom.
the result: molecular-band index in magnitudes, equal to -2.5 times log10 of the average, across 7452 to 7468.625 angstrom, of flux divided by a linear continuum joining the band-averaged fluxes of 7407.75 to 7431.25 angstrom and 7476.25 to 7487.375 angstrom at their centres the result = -0.029 mag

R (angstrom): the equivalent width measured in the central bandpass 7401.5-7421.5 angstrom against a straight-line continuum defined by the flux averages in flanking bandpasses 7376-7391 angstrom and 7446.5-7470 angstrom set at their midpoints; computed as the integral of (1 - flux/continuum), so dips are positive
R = 0.7 angstrom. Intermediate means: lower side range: 13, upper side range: 12.9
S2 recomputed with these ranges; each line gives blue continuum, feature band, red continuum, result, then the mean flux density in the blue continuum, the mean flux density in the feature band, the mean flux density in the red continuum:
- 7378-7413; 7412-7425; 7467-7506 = 0.32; 12.9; 12.6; 13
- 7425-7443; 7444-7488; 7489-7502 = 1.19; 13.3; 12.9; 13.3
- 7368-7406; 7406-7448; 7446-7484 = -0.81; 12.7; 13.1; 12.9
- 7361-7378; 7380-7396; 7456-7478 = -0.59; 12.4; 13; 13.1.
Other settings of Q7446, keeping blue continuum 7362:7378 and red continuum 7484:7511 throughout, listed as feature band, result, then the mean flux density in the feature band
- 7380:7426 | -0.99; 12.7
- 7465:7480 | -0.51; 13.2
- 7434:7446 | -0.82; 13.5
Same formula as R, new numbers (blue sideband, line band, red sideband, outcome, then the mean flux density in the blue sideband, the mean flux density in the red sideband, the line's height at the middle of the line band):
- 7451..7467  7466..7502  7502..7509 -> -0.52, 12.9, 12.8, 12.8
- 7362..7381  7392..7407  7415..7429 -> 0.22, 12.6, 12.8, 12.7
